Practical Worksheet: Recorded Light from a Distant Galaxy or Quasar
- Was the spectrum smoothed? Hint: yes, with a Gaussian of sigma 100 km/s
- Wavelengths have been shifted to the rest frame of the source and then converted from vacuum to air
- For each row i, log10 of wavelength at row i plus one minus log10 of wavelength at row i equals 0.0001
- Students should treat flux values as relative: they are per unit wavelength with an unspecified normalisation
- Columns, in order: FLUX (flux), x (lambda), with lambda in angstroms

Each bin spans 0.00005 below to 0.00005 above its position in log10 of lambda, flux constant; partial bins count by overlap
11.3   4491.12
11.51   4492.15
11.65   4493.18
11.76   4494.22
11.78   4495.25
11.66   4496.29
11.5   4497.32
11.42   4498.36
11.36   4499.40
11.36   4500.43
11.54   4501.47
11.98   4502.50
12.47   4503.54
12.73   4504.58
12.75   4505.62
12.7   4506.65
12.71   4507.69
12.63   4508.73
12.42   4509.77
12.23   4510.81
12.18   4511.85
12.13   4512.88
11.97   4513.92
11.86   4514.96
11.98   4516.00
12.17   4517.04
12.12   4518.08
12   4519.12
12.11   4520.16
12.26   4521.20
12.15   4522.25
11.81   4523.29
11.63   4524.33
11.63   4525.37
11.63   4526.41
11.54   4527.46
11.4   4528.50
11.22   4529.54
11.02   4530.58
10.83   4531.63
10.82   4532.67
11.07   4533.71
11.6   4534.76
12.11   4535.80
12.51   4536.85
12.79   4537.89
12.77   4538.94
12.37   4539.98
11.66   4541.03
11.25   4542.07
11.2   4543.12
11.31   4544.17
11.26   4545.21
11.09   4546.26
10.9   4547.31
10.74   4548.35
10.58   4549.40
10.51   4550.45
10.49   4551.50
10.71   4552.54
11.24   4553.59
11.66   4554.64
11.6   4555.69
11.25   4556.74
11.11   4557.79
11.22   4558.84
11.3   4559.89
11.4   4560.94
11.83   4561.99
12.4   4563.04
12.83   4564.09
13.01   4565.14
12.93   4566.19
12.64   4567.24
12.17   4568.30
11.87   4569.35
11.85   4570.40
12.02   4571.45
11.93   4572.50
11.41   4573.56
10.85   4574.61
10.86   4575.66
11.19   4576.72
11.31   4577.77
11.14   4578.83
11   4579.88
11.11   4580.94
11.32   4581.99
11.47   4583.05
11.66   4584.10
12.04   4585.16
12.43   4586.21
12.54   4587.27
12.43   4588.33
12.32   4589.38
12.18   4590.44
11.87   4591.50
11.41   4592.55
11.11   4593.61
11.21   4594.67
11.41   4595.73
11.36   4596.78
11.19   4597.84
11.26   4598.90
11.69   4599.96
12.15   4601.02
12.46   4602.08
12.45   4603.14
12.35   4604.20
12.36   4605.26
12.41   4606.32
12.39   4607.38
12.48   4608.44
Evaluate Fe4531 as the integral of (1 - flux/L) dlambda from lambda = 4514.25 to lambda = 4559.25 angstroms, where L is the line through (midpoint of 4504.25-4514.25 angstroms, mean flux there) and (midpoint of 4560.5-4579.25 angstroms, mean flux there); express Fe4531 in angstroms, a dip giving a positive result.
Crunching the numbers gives 2.5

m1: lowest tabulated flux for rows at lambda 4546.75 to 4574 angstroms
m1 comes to 10.49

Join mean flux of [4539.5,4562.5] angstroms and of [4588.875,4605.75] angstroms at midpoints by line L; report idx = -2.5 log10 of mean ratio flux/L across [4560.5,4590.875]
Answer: -0.03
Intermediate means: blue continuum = 11.2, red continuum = 11.8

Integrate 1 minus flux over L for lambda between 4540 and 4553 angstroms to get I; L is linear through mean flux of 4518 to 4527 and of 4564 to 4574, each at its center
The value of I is 1.1 angstroms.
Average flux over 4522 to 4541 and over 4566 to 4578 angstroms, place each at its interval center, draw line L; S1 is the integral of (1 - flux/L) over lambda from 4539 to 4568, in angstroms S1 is 0.5 angstroms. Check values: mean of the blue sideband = 11.7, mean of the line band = 11.5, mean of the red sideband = 11.7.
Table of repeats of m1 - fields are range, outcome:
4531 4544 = 10.82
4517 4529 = 11.4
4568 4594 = 10.85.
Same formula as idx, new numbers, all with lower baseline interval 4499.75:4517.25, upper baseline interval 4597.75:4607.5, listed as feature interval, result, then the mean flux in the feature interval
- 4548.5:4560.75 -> 0.103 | 11.1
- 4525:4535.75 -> 0.082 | 11.3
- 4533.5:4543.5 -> 0.020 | 12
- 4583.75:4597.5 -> 0.025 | 11.8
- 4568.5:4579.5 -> 0.062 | 11.5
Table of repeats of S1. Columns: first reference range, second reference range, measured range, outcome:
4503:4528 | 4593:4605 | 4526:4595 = 1.9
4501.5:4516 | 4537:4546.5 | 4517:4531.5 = 0.4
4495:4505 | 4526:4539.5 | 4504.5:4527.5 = -0.9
